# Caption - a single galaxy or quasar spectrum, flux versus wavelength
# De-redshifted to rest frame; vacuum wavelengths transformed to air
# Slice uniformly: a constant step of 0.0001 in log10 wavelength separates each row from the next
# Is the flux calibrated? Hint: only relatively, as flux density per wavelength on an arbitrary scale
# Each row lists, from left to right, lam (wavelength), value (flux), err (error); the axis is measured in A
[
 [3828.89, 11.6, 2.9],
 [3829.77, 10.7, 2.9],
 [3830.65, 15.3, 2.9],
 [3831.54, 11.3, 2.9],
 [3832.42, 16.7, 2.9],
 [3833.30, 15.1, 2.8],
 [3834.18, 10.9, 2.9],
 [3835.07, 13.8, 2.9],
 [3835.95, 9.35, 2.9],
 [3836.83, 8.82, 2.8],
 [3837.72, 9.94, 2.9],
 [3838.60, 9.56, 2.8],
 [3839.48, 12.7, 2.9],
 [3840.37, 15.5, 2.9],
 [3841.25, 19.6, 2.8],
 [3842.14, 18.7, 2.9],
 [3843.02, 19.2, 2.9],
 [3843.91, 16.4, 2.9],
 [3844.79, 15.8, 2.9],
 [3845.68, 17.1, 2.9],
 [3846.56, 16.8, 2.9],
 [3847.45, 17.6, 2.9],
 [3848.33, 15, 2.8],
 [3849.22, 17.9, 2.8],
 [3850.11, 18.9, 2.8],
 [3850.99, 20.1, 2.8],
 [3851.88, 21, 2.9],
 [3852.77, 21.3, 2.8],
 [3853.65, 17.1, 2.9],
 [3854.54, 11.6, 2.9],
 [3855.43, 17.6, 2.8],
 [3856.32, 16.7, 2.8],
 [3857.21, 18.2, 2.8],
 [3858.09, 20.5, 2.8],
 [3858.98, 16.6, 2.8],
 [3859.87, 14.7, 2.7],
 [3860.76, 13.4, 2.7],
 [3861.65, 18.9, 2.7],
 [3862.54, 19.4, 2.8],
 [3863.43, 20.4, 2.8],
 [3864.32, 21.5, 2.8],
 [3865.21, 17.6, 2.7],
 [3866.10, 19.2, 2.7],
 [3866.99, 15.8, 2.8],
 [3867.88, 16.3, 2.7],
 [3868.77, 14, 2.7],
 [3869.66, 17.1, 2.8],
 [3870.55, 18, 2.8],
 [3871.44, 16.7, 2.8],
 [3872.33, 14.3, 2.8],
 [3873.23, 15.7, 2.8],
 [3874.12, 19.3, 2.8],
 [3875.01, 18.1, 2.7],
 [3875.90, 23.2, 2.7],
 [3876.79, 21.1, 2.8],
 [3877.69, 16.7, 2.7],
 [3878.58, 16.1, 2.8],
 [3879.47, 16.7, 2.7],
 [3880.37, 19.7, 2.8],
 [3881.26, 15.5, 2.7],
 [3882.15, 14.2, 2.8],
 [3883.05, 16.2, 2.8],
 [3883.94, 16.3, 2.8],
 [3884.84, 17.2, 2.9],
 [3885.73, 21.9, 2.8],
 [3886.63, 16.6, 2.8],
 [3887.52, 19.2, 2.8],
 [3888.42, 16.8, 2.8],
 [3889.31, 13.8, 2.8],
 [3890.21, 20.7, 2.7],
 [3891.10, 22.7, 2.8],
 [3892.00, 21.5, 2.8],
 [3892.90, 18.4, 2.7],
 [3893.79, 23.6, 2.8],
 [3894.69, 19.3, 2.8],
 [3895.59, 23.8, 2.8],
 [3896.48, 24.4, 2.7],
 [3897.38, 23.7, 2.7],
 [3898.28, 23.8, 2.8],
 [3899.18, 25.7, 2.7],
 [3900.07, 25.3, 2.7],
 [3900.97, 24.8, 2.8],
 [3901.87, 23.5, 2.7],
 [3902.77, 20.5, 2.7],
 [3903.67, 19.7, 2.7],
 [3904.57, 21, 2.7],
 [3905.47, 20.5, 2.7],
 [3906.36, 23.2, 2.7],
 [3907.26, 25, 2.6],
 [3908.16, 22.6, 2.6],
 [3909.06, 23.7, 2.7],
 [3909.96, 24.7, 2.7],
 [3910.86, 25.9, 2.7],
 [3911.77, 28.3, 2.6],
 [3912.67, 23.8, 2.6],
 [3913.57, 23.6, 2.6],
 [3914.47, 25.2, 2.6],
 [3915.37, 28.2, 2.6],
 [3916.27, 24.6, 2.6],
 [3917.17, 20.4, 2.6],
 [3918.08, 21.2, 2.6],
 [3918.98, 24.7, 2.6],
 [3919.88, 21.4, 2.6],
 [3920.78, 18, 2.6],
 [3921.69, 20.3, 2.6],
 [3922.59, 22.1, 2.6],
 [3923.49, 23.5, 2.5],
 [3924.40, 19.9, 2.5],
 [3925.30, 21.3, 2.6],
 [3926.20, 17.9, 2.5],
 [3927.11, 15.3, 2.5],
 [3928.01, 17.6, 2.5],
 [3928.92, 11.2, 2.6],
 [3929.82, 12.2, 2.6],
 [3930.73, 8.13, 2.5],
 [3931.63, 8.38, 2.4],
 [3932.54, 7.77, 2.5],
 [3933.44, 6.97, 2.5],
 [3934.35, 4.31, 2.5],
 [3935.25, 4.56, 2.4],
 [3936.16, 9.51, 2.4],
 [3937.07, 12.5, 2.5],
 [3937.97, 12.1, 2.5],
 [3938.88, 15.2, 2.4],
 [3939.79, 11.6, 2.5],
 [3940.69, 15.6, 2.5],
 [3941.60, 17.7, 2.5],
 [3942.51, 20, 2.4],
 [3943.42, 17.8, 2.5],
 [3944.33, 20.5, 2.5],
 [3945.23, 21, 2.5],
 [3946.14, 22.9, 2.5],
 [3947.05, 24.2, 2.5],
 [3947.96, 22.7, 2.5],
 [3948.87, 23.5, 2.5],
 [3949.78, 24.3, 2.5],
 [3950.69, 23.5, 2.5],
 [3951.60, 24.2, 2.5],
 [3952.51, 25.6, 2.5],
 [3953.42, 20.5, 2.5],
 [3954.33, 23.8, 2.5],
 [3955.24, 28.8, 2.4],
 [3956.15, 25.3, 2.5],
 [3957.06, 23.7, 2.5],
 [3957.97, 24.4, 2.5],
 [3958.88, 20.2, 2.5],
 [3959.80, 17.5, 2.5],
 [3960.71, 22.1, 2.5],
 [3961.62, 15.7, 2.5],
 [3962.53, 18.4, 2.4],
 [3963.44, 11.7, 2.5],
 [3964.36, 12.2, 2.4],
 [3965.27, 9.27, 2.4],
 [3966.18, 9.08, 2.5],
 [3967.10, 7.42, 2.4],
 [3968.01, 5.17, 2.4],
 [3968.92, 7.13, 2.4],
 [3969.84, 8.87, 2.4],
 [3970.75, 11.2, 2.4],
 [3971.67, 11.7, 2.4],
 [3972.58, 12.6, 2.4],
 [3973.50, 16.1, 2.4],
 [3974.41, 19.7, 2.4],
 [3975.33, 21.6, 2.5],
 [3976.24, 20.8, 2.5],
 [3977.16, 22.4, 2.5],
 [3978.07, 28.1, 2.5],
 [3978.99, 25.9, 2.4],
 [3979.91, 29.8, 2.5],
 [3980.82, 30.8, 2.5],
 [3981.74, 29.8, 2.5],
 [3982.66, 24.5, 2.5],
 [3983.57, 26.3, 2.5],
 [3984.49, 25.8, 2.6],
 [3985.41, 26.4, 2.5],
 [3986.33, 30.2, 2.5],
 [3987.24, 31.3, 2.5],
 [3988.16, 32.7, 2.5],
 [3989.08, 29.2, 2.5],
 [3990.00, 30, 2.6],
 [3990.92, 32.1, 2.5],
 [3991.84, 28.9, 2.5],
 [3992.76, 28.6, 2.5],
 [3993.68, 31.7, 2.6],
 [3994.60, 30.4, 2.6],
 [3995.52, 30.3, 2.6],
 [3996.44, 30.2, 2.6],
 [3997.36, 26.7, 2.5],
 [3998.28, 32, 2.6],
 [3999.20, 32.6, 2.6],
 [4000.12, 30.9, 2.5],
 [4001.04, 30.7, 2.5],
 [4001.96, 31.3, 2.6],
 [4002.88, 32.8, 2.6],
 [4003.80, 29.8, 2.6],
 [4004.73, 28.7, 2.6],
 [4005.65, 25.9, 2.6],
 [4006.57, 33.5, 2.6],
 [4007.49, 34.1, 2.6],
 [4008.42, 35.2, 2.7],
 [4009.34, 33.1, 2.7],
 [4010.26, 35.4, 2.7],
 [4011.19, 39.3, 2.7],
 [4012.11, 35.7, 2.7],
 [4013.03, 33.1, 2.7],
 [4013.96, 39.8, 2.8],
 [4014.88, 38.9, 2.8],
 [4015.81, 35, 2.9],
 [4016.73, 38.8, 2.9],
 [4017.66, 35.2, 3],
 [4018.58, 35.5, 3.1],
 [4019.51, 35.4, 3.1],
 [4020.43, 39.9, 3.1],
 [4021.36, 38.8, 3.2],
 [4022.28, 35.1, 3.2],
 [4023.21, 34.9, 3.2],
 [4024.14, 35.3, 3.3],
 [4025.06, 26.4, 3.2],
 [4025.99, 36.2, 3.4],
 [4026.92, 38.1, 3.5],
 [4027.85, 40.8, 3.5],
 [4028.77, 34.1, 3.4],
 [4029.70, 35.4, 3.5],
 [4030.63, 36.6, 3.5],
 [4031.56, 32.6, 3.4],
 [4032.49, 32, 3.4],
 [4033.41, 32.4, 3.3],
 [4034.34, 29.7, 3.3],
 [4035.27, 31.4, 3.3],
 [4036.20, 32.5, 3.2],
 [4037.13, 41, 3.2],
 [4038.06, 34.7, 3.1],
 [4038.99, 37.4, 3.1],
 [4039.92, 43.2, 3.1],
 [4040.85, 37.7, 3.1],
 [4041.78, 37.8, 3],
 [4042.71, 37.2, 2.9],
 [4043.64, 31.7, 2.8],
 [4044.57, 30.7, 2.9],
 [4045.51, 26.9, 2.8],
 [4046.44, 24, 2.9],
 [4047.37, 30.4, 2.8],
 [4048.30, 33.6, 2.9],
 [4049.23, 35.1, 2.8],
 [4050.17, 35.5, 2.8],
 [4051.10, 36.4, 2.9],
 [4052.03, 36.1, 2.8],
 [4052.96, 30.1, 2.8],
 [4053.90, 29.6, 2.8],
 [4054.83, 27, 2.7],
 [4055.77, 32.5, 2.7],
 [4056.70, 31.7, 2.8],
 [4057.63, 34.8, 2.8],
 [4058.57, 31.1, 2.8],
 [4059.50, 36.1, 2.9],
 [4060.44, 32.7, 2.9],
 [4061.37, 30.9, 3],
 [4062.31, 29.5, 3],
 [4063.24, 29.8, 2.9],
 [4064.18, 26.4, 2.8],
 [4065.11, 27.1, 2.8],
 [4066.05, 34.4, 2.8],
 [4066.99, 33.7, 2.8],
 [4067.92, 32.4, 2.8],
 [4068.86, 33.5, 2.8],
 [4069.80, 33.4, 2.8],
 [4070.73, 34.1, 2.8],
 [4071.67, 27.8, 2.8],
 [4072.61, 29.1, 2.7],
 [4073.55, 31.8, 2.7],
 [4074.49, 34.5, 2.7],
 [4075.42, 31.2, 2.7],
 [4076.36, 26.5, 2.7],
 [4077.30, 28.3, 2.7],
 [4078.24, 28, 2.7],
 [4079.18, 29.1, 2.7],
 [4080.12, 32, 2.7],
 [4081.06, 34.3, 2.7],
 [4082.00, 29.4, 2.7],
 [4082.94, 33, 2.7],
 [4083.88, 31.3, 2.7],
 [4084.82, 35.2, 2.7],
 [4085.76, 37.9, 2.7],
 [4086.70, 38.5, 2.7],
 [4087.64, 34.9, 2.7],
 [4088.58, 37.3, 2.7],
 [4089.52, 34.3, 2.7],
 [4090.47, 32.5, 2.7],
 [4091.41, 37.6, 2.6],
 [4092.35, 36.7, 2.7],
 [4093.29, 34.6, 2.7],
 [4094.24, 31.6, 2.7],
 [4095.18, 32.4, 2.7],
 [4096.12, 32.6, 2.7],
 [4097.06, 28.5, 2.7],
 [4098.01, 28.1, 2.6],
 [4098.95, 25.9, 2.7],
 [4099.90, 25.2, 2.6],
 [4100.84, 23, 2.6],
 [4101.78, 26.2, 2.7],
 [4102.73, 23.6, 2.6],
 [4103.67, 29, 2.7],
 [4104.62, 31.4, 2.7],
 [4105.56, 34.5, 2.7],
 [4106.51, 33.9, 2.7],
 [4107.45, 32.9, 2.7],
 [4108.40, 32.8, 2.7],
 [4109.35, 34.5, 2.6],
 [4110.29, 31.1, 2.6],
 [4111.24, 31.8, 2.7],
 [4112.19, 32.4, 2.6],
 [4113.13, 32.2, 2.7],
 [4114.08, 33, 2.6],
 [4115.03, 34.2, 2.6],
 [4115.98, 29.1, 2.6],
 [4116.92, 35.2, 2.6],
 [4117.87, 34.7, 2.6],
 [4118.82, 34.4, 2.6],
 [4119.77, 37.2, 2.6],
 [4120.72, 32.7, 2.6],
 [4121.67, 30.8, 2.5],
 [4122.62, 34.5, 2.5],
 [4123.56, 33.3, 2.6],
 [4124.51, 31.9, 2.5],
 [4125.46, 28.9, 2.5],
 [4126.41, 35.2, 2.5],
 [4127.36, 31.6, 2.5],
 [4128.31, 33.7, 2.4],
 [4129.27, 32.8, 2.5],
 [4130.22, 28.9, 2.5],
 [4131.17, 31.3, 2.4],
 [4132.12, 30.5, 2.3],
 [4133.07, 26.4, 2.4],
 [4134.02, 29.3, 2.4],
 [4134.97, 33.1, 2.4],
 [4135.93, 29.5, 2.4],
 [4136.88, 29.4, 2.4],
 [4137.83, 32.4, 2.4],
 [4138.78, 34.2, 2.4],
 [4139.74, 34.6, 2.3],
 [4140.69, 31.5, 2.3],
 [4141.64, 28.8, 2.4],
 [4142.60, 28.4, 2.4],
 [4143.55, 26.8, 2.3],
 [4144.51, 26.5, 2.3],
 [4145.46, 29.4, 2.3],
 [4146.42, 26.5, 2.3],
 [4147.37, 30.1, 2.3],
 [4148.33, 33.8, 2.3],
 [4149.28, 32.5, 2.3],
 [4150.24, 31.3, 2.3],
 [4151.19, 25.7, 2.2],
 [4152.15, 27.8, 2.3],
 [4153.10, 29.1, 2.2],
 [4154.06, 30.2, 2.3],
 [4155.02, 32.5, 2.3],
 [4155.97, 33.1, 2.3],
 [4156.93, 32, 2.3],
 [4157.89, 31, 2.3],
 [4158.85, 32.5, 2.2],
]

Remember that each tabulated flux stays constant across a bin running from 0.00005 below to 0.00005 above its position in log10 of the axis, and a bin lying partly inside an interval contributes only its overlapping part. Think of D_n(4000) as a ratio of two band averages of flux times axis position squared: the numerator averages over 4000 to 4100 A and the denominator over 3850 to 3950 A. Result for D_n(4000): 1.90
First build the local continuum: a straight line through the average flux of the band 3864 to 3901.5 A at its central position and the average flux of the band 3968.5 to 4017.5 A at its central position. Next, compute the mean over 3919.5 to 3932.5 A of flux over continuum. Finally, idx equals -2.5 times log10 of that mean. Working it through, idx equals 0.34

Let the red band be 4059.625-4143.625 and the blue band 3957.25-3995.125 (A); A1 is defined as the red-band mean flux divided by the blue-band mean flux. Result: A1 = 1.5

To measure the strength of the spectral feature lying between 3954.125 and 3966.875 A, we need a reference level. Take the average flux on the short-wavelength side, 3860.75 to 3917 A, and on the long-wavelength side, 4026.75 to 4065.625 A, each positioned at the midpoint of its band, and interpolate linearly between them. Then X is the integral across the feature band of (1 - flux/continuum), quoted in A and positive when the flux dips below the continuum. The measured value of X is 3.7 A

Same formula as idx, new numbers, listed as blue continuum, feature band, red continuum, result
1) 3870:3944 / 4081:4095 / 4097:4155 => -0.20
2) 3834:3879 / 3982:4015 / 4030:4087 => -0.12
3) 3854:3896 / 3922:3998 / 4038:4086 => 0.23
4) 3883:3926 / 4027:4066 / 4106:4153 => -0.19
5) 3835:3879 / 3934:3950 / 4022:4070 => 0.41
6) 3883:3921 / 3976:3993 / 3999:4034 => 0.11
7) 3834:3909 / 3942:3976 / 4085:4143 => 0.26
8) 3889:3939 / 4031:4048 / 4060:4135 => -0.20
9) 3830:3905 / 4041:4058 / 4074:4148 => -0.15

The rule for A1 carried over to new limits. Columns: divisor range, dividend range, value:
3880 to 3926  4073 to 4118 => 1.47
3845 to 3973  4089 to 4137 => 1.72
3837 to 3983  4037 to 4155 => 1.71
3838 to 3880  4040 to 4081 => 1.84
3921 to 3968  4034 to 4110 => 1.88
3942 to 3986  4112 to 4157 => 1.56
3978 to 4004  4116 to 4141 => 1.08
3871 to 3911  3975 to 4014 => 1.49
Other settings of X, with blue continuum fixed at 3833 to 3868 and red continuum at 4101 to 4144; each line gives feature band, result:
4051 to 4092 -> -4.9 A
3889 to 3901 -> -2.1 A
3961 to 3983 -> 5.9 A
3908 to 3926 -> -2.7 A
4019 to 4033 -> -4.9 A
